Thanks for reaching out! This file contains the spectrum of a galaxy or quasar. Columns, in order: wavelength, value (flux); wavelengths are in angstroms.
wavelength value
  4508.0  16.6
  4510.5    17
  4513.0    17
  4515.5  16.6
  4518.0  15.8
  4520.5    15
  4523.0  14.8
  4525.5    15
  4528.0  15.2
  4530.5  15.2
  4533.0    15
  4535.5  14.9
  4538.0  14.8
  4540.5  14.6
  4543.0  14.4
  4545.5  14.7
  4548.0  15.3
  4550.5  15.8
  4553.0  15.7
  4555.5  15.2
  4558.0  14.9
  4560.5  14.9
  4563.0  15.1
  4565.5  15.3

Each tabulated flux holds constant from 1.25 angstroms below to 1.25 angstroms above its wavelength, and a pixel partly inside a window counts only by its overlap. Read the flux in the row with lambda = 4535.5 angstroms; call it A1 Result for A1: 14.9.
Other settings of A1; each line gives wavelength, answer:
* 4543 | 14.4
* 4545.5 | 14.7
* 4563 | 15.1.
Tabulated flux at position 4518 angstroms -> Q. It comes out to 15.8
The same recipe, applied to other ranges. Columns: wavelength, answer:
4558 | 14.9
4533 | 15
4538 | 14.8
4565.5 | 15.3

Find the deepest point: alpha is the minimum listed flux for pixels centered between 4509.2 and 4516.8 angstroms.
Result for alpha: 16.6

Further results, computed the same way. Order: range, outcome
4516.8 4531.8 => 14.8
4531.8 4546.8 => 14.4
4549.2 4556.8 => 15.2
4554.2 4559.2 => 14.9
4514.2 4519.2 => 15.8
